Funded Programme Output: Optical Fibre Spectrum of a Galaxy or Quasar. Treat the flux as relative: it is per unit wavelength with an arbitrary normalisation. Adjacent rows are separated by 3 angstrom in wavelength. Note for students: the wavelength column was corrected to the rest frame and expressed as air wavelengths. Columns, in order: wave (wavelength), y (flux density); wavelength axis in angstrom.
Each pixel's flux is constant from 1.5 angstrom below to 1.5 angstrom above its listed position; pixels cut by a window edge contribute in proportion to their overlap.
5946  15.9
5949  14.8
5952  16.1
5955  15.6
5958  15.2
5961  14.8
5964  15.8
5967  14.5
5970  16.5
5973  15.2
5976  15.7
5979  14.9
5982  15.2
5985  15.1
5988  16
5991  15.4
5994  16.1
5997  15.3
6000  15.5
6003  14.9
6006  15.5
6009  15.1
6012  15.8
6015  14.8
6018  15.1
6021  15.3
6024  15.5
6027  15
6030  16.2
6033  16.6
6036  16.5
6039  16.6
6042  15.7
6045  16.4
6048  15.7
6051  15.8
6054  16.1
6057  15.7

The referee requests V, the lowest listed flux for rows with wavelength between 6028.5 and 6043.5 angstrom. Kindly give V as 15.7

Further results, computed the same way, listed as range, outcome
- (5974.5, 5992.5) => 14.9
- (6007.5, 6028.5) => 14.8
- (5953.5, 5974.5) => 14.5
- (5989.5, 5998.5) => 15.3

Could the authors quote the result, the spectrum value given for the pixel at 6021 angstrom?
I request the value 15.3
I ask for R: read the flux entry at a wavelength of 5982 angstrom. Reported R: 15.2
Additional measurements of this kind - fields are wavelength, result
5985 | 15.1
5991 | 15.4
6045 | 16.4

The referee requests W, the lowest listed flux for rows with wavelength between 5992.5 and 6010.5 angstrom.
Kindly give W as 14.9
